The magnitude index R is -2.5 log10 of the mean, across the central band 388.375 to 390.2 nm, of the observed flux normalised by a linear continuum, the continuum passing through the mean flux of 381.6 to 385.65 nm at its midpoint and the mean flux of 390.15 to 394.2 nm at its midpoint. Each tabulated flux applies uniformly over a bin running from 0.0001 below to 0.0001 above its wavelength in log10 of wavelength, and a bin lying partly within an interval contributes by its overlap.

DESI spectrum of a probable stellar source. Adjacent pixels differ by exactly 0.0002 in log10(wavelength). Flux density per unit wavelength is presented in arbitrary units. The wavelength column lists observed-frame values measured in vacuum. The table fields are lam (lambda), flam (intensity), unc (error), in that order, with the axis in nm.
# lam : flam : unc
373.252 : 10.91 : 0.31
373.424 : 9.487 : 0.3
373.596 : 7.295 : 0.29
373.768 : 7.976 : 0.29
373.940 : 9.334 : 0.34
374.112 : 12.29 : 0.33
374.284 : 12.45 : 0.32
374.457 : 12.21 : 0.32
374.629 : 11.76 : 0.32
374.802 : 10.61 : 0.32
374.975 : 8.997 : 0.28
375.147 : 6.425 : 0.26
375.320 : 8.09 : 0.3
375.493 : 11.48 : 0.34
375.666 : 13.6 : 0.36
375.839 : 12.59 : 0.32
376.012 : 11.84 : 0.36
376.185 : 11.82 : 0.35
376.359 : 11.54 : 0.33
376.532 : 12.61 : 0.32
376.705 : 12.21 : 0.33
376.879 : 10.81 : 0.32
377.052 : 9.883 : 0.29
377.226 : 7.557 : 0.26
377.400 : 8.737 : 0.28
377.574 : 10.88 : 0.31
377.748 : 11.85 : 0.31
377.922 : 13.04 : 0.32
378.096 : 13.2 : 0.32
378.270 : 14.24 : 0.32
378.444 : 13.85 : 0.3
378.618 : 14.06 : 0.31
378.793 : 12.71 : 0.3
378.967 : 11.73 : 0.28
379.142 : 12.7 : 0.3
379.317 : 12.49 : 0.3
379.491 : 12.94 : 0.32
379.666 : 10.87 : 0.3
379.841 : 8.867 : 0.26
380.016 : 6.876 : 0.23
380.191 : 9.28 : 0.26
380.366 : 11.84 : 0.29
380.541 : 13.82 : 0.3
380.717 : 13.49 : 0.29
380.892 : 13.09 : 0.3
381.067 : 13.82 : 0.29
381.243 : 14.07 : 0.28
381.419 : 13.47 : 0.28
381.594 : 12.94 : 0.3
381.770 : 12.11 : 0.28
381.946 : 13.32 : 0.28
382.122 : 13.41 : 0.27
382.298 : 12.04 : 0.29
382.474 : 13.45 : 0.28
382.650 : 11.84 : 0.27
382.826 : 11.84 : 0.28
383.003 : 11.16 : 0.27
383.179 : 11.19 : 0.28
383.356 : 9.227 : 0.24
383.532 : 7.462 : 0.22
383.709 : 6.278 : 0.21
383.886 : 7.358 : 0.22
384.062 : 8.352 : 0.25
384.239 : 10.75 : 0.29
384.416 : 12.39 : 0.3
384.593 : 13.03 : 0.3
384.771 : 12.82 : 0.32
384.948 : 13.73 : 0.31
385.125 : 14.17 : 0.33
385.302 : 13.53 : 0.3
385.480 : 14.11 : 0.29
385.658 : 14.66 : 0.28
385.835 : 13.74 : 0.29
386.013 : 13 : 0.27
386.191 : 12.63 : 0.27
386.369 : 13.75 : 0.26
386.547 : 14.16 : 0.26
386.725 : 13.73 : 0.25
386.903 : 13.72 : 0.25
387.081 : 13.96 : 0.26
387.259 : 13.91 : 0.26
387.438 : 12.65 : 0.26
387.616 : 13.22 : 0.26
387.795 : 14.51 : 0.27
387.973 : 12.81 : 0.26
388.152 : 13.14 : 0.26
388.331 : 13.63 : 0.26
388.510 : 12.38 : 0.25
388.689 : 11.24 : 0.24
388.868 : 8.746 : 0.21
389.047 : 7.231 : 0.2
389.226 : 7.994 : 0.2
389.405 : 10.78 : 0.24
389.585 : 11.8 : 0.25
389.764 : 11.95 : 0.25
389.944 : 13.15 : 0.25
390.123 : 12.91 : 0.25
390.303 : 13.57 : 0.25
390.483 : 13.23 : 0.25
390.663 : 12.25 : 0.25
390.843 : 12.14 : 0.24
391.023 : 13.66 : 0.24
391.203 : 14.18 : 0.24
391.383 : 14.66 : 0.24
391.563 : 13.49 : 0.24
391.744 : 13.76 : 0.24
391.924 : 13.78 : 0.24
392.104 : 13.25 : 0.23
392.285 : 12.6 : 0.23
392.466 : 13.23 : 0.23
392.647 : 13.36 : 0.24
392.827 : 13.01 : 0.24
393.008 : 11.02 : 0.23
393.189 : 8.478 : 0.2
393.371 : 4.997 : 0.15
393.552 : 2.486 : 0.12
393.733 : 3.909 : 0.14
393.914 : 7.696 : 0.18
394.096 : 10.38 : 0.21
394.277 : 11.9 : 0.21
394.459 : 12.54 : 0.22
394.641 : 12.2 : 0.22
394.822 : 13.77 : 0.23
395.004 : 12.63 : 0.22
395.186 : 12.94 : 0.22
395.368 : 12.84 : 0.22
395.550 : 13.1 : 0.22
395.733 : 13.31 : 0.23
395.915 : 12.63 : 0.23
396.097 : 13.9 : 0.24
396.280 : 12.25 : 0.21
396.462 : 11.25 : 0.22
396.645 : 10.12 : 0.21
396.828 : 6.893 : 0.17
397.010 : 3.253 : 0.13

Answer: 0.05 mag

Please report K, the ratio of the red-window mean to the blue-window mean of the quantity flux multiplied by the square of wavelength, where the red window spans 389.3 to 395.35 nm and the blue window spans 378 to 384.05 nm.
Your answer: 1.05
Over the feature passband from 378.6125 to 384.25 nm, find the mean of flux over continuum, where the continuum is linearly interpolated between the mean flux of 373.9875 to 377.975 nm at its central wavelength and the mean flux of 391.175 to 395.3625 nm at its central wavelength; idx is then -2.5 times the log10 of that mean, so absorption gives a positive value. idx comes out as -0.04 mag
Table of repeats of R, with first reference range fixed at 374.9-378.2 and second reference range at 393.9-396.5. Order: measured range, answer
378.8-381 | -0.036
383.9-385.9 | -0.094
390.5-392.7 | -0.108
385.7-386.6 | -0.157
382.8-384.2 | 0.258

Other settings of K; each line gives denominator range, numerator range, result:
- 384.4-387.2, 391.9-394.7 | 0.78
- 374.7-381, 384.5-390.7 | 1.17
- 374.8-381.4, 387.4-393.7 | 1.08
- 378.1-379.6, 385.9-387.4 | 1.08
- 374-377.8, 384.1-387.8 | 1.29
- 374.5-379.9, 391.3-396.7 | 1.10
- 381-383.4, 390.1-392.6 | 1.12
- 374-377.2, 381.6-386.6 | 1.13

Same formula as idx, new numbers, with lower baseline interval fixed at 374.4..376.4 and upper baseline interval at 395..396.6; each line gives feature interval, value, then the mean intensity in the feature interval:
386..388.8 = -0.11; 13.2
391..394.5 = 0.13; 11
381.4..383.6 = -0.03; 11.8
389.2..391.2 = -0.01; 12.4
